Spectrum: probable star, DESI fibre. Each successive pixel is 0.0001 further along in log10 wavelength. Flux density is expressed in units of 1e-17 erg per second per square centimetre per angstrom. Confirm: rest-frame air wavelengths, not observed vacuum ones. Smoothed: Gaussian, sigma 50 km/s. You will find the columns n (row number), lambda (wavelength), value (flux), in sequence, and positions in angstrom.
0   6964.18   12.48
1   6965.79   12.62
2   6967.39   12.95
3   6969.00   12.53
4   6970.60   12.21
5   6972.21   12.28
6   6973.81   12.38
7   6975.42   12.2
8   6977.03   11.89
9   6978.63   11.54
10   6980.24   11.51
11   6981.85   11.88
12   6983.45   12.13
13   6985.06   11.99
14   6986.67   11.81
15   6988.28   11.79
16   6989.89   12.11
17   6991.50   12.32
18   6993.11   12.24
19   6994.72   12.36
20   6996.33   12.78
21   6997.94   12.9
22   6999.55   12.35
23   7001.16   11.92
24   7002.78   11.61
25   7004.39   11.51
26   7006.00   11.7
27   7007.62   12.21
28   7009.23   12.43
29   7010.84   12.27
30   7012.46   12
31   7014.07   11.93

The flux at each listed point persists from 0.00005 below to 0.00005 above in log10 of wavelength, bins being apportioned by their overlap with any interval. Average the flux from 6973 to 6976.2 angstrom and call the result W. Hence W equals 12.3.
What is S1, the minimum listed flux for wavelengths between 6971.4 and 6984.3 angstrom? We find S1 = 11.51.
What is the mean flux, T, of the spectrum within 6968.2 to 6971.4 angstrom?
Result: 12.4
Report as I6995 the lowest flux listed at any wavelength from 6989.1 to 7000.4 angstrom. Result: 12.11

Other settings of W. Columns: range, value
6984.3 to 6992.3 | 12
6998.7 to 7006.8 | 11.8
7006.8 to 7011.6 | 12.3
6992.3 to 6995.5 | 12.3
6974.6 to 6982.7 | 11.8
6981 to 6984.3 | 12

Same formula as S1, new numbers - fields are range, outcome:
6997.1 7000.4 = 12.35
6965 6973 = 12.21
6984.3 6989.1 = 11.79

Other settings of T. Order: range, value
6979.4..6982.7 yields 11.7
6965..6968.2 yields 12.8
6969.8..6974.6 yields 12.3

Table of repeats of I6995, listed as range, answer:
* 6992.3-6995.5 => 12.24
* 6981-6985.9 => 11.88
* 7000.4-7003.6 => 11.61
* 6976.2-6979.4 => 11.54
